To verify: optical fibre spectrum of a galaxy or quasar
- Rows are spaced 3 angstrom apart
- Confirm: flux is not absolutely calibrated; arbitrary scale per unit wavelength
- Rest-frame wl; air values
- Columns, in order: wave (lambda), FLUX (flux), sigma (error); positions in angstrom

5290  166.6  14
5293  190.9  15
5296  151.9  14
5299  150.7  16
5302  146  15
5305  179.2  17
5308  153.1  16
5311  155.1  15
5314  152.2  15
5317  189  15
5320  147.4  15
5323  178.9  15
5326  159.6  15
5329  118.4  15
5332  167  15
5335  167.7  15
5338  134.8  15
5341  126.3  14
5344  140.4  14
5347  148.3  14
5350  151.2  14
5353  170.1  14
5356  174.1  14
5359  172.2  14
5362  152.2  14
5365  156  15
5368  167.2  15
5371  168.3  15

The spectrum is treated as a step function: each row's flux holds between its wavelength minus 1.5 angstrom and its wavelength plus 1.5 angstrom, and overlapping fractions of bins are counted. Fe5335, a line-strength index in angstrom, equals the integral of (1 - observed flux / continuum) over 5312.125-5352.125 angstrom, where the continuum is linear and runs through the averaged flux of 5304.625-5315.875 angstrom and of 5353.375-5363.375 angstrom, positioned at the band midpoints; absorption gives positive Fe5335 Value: 2.4 angstrom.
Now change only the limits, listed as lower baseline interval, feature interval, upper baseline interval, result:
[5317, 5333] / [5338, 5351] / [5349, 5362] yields 1.8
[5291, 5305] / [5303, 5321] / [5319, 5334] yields -0.5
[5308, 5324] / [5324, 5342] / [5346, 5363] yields 1.7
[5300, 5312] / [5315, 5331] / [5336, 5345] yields -1.3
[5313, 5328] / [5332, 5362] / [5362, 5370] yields 1.4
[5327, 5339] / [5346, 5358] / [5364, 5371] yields -0.4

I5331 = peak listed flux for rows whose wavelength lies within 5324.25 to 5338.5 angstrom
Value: 167.7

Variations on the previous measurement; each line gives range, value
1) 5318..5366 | 178.9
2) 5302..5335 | 189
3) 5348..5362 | 174.1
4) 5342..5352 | 151.2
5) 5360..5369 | 167.2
